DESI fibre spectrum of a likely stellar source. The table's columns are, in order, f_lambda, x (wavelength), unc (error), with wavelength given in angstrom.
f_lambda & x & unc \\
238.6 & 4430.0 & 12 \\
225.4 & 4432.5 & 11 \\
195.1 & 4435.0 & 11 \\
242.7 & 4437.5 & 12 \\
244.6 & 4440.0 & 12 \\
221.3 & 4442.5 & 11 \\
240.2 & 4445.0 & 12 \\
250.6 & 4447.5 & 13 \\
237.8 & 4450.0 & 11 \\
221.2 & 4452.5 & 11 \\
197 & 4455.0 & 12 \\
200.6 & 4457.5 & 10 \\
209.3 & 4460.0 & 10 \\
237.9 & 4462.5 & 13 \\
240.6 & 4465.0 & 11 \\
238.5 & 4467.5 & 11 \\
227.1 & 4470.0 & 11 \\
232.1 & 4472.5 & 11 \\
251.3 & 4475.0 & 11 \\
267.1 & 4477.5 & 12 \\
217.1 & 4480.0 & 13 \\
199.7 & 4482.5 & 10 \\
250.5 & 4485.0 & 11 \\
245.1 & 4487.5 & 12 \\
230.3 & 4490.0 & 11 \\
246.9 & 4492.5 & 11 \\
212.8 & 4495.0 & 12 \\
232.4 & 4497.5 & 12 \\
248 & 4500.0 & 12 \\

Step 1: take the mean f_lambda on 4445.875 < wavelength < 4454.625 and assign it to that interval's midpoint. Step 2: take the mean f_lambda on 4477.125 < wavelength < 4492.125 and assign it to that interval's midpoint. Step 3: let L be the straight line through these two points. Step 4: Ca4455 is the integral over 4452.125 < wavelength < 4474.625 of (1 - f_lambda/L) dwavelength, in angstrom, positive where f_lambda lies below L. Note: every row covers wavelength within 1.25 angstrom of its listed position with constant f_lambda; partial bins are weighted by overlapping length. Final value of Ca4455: 0.9 angstrom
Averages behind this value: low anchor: 233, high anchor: 234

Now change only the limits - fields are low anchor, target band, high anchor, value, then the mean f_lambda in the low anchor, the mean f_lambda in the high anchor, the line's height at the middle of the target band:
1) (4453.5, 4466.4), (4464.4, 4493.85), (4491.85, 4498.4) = -1.7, 217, 229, 224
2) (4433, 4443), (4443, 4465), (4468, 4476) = 0.6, 226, 237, 231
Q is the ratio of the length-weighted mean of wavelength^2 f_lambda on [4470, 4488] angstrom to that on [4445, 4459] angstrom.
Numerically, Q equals 1.07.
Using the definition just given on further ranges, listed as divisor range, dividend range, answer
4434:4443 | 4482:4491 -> 1.05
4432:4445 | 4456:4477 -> 1.03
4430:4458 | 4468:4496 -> 1.06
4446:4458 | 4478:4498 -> 1.05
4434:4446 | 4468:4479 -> 1.08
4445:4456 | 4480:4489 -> 1.02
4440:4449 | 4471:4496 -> 1.00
